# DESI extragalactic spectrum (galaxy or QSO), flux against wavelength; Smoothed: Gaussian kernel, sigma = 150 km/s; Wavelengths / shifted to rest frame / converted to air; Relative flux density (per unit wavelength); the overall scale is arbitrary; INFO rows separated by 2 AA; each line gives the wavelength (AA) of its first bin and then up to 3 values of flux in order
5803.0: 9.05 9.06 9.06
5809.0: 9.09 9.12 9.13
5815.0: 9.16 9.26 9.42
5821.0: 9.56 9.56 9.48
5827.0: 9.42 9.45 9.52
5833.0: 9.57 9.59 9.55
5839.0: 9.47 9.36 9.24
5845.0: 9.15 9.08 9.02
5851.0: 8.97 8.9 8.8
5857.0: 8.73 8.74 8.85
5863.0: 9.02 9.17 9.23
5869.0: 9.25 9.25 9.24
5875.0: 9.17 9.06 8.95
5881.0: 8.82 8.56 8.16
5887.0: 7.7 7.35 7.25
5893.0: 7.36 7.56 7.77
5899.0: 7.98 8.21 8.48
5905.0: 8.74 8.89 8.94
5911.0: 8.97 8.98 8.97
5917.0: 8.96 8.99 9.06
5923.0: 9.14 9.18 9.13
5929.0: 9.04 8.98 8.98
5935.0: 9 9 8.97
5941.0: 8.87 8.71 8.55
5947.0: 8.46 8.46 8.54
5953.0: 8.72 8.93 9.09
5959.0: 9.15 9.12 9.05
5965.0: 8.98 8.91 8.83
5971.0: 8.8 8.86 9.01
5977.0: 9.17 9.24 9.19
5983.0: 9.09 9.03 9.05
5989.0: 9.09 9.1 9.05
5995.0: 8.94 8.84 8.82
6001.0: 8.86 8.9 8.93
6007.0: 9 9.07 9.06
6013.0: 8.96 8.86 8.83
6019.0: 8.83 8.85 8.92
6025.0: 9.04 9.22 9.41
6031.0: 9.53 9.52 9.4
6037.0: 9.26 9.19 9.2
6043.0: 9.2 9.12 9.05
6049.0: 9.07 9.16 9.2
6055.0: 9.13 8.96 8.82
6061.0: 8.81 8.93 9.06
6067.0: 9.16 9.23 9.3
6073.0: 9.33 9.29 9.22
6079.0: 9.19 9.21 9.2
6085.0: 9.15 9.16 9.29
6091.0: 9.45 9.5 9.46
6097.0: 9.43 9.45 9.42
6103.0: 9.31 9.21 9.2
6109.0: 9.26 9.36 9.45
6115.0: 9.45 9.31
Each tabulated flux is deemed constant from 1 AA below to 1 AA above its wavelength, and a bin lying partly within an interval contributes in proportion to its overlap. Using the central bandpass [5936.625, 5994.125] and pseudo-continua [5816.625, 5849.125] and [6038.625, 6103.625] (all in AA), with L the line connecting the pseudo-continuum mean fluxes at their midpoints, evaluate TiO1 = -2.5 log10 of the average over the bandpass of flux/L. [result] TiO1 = 0.04 mag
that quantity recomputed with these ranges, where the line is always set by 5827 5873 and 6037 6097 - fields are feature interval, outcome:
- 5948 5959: 0.05 mag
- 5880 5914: 0.12 mag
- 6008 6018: 0.03 mag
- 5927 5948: 0.04 mag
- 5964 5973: 0.04 mag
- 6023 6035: -0.02 mag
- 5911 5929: 0.02 mag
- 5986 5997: 0.02 mag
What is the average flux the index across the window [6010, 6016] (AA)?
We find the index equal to 8.96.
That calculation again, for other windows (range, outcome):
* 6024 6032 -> 9.3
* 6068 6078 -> 9.27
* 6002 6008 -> 8.94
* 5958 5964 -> 9.11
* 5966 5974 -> 8.85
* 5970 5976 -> 8.89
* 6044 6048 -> 9.09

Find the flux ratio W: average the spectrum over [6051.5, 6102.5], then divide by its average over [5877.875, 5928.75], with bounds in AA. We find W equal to 1.08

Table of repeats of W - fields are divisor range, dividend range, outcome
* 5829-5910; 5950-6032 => 1.03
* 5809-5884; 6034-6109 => 1.00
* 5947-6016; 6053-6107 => 1.03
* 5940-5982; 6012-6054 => 1.03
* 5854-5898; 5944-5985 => 1.04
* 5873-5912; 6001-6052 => 1.09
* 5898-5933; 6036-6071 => 1.03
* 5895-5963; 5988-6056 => 1.03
